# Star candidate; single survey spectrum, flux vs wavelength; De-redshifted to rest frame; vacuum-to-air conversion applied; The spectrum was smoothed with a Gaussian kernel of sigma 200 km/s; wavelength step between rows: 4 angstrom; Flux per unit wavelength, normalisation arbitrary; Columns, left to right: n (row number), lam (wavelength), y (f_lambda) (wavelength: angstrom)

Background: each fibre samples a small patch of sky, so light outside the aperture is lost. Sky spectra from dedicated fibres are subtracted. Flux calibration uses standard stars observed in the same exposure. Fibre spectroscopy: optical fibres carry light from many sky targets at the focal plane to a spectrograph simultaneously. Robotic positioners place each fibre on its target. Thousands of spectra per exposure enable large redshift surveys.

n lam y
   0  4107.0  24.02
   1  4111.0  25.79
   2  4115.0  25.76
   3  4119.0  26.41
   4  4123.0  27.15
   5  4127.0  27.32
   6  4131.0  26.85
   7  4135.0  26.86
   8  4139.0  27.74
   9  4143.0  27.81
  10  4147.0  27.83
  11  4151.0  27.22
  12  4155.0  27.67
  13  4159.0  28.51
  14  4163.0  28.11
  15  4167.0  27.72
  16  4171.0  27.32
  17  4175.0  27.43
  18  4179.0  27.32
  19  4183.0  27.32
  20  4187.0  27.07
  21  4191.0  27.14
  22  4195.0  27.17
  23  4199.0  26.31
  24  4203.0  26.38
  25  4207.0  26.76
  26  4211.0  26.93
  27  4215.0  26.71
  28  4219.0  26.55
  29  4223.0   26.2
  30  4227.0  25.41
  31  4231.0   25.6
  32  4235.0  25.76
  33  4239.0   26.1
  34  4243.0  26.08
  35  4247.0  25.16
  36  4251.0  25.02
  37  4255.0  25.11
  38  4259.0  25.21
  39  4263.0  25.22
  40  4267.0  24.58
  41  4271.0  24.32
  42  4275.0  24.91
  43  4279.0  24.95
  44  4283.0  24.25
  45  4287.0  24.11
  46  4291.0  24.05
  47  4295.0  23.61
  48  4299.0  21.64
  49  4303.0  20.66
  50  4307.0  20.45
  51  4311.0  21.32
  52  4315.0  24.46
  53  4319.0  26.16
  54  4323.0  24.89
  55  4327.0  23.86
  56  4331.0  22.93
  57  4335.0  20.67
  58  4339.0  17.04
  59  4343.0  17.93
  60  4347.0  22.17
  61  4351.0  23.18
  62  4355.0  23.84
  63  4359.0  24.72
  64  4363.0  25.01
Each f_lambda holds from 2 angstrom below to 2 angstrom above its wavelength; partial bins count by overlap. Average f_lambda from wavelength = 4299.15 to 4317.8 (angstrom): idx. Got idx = 21.9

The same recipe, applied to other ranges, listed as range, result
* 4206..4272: 25.7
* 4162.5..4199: 27.3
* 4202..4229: 26.4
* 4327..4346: 20.2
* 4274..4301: 23.9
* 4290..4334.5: 23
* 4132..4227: 27.2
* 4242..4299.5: 24.6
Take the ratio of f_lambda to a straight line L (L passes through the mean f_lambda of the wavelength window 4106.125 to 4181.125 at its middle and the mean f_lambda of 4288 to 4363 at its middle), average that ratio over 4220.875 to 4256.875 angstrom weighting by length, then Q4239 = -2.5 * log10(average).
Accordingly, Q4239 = -0.04 mag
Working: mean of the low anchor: 27.1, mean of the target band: 25.6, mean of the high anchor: 22.5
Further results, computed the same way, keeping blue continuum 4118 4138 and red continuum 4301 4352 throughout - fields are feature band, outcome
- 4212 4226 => -0.07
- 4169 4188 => -0.07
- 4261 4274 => -0.06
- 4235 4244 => -0.08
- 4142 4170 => -0.06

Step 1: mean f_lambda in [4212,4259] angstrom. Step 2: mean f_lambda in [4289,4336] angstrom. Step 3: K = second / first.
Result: 0.89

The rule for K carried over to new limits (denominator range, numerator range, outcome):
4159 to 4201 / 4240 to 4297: 0.91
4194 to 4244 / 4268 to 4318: 0.89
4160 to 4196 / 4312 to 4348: 0.81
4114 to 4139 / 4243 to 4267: 0.94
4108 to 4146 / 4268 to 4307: 0.88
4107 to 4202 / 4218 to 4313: 0.90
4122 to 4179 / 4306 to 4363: 0.82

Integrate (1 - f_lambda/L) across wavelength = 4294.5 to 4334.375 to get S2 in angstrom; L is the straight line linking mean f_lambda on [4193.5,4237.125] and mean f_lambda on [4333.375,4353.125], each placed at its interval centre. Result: -2.5 angstrom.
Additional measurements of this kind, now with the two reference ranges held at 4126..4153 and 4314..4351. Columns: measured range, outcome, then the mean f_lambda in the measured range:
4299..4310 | 1.0 angstrom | 20.8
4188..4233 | -1.8 angstrom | 26.5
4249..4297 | -1.6 angstrom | 24.6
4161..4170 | -0.4 angstrom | 27.8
